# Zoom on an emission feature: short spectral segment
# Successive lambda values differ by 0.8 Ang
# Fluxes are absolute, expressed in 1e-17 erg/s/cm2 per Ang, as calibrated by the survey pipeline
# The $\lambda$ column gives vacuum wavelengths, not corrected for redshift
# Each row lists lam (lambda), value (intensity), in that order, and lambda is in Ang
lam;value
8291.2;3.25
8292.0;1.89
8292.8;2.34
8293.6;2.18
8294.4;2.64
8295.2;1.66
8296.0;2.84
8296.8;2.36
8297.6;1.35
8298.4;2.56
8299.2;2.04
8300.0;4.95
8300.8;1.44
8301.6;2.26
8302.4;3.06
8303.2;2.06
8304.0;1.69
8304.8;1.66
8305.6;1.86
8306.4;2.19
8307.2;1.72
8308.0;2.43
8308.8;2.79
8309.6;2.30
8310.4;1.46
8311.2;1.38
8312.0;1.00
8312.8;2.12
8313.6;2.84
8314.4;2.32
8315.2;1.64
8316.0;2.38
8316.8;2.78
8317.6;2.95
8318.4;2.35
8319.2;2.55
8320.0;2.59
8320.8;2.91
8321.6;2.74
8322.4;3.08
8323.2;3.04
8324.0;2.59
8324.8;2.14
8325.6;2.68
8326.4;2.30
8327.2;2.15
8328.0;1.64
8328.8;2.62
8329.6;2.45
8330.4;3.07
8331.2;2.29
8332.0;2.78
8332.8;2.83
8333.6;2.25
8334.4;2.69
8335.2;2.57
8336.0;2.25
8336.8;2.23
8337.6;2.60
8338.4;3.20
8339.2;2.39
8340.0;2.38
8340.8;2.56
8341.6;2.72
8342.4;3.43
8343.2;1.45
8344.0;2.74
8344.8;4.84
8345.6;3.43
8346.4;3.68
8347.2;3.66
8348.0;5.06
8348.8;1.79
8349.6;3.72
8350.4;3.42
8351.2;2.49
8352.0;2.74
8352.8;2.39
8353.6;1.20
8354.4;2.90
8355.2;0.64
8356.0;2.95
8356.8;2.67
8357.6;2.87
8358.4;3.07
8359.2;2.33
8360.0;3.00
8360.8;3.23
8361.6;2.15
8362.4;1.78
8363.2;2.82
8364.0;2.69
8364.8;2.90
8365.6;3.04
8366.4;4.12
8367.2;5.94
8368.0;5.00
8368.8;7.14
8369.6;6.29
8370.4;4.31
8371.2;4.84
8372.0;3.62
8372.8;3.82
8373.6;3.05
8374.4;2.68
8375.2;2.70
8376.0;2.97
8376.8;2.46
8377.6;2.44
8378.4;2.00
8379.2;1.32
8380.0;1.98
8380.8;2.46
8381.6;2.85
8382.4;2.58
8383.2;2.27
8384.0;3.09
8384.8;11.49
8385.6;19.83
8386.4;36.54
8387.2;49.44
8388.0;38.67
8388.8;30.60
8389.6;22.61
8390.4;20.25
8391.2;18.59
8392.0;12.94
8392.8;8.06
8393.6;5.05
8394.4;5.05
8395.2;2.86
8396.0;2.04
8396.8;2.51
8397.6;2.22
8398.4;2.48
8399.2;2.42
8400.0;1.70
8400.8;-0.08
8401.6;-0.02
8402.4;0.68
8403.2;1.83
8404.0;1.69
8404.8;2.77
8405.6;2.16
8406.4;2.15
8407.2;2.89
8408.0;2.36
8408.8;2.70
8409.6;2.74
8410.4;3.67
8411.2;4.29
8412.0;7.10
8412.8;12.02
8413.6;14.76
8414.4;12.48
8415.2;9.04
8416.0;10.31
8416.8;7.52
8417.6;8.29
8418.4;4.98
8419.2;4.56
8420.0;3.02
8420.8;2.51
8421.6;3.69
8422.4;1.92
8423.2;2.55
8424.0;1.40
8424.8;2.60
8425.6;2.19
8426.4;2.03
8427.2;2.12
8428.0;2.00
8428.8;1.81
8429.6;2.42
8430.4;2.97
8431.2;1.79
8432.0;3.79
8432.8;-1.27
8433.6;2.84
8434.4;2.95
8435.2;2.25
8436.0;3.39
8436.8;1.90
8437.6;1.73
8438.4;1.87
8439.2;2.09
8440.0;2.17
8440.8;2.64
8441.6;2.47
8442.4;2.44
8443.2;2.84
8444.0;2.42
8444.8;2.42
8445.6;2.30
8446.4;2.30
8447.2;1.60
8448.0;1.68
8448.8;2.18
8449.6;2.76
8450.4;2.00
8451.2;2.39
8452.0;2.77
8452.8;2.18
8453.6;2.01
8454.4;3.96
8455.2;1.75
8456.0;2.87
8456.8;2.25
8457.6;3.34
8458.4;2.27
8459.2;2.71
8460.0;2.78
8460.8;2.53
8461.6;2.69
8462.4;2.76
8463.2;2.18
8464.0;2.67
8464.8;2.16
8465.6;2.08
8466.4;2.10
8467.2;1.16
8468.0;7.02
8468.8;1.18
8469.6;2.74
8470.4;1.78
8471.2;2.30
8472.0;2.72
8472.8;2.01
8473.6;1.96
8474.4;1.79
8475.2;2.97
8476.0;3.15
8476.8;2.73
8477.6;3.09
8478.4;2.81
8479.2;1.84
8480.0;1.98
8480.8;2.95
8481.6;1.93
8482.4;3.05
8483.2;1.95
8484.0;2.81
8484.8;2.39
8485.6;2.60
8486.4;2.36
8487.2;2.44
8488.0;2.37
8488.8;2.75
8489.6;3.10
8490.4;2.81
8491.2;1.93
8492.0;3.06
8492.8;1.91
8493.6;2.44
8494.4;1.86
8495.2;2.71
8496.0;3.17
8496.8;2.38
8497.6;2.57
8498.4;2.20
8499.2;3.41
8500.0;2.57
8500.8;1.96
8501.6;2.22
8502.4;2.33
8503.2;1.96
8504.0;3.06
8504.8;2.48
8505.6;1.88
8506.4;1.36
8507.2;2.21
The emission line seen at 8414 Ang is [N II] 6583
